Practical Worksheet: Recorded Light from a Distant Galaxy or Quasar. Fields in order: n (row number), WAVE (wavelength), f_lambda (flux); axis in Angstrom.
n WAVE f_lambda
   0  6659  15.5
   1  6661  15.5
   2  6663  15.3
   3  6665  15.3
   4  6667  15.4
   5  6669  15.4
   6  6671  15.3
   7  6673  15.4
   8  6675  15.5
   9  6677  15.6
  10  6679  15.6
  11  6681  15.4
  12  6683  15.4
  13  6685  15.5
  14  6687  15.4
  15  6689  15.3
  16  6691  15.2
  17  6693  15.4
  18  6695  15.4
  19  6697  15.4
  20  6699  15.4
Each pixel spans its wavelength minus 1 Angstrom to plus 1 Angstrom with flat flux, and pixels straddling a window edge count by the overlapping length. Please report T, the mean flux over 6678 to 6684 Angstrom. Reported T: 15.5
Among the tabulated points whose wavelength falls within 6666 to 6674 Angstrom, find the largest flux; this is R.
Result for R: 15.4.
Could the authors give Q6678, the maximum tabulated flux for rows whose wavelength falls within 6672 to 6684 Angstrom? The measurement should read 15.6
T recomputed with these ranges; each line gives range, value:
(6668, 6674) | 15.4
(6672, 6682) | 15.5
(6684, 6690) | 15.4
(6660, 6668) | 15.4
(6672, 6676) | 15.4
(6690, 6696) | 15.3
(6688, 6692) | 15.2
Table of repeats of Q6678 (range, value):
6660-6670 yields 15.5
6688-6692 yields 15.3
